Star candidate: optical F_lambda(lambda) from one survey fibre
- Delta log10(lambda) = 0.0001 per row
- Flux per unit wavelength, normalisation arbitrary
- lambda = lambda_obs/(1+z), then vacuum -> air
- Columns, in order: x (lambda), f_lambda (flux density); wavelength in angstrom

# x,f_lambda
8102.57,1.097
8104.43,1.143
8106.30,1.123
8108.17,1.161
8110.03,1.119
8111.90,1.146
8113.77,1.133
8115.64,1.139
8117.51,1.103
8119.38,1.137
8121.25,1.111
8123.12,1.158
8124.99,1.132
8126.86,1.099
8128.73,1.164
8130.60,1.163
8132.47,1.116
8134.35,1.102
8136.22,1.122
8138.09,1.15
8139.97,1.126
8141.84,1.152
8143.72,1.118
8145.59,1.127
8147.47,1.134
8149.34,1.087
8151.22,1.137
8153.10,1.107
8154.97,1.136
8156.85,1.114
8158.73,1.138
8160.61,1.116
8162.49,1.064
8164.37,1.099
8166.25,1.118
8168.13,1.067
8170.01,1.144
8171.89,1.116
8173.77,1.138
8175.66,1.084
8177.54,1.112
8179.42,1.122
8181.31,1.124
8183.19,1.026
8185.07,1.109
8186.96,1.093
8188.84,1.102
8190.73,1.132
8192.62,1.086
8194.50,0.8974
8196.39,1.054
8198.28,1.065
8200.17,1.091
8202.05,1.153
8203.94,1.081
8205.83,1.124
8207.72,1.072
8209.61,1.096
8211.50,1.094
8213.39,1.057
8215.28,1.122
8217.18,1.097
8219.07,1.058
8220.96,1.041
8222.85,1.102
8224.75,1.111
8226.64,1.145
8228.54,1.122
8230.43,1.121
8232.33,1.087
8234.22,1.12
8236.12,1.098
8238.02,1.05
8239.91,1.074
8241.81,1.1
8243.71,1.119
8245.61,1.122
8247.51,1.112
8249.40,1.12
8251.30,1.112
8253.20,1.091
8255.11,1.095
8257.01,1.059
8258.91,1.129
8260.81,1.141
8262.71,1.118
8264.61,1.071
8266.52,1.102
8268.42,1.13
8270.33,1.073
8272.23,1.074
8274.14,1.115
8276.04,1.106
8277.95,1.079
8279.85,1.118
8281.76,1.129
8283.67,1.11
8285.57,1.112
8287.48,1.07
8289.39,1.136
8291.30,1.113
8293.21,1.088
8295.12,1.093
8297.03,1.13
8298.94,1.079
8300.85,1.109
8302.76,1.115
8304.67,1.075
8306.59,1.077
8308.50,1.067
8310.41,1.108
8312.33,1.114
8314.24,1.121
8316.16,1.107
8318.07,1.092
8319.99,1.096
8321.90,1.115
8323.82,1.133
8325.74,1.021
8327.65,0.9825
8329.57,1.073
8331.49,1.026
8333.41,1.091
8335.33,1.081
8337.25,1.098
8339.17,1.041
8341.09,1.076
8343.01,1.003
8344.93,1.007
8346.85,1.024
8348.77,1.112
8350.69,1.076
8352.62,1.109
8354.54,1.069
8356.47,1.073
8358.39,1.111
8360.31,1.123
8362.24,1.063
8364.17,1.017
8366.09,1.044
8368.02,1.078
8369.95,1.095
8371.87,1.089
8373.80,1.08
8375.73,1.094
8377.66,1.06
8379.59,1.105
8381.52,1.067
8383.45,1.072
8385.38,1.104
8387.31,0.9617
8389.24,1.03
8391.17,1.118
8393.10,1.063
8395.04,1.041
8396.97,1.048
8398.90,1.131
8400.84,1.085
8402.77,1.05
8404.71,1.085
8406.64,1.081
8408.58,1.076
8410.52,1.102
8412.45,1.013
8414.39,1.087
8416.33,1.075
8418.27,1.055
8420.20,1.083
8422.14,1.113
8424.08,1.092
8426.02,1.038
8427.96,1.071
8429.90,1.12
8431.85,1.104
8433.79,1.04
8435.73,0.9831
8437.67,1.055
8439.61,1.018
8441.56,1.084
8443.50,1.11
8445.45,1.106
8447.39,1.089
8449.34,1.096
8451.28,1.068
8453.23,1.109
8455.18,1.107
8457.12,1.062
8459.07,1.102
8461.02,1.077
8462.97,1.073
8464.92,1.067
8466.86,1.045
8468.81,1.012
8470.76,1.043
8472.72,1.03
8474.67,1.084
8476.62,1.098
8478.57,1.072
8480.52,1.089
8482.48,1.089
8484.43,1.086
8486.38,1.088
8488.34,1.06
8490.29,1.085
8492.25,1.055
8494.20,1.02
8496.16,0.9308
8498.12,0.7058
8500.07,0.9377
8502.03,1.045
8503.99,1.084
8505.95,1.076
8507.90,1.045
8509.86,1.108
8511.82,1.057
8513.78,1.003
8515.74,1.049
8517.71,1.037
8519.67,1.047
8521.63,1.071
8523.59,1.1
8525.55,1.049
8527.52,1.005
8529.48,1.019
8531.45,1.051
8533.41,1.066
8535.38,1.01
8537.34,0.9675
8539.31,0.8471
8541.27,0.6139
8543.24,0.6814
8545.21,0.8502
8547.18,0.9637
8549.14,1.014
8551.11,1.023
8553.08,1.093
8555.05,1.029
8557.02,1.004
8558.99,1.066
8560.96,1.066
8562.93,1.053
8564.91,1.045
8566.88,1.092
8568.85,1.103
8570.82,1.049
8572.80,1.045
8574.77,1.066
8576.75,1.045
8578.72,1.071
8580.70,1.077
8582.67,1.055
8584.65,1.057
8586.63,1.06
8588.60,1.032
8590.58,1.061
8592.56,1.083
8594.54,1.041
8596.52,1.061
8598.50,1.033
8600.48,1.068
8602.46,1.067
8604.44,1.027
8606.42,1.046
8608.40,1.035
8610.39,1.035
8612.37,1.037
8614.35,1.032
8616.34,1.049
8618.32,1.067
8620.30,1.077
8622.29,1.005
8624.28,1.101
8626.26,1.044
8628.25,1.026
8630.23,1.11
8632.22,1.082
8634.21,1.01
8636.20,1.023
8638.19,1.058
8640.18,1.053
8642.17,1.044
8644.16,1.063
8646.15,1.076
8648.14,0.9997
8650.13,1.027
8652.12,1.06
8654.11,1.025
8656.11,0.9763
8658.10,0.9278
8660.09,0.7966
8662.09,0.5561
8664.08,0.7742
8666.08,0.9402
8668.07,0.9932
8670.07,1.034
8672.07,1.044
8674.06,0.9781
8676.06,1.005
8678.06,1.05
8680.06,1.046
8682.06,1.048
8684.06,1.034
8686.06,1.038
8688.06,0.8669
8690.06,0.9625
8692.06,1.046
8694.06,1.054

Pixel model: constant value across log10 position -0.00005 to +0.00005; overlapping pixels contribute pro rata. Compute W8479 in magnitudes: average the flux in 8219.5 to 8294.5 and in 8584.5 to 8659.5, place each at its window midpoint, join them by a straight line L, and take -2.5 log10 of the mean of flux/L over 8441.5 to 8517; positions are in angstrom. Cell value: 0.01 mag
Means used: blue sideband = 1.1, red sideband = 1.04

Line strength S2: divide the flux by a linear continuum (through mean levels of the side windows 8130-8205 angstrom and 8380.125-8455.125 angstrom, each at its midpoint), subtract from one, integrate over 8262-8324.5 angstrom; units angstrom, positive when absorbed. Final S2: -0.77 angstrom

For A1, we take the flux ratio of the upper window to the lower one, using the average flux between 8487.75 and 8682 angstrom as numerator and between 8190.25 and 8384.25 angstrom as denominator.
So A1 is 0.93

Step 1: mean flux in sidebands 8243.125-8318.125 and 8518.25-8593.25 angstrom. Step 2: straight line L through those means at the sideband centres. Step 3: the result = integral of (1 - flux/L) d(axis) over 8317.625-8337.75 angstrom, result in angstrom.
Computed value 0.3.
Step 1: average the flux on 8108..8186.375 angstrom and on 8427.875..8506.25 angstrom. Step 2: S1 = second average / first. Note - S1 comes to 0.94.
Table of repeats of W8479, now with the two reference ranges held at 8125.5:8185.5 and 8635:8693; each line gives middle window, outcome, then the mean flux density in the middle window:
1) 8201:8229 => 0.003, 1.1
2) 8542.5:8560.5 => 0.041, 0.976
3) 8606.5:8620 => -0.050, 1.04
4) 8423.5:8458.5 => -0.034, 1.08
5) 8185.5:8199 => 0.045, 1.06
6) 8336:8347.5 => 0.026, 1.04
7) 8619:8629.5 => -0.062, 1.05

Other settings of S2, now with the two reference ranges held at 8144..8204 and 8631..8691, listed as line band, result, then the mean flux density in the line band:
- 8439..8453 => -0.6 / 1.08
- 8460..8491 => -1.2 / 1.07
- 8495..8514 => 0.4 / 0.999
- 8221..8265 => -0.8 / 1.1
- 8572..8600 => -1.5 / 1.06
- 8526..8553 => 2.0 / 0.939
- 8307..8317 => -0.3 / 1.1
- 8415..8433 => -0.7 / 1.08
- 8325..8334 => 0.2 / 1.04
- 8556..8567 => -0.5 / 1.05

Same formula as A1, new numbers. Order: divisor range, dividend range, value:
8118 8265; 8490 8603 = 0.92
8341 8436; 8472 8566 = 0.95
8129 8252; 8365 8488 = 0.97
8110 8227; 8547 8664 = 0.93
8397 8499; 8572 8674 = 0.96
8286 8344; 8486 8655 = 0.95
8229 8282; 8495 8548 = 0.89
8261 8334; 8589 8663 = 0.94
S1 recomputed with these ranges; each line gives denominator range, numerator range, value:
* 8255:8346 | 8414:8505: 0.97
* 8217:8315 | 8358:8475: 0.97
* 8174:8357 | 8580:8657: 0.96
